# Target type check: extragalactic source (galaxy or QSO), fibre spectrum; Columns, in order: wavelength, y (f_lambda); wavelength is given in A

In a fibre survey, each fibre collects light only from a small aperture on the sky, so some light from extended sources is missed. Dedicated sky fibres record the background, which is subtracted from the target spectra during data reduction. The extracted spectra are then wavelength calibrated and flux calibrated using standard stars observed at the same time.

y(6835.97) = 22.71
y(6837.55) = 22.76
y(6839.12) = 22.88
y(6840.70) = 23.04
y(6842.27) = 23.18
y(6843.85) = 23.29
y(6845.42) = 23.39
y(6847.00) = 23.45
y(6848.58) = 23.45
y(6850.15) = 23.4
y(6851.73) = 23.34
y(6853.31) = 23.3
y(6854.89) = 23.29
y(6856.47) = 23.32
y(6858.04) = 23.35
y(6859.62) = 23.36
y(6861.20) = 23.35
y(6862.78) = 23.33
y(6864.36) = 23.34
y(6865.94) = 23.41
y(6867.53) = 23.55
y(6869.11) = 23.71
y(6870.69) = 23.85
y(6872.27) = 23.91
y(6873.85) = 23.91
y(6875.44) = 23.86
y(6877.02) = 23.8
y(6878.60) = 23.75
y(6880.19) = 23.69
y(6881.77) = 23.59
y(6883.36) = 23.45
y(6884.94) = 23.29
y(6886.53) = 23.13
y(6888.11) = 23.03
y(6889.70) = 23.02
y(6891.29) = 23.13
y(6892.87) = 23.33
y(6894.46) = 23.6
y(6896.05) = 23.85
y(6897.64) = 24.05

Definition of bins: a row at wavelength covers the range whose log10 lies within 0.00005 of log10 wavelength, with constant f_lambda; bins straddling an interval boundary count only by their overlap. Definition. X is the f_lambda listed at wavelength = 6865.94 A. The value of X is 23.41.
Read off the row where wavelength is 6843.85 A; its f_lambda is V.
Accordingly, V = 23.29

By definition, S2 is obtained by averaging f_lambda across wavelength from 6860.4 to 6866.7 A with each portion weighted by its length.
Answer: 23.4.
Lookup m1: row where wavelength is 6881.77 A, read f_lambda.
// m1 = 23.59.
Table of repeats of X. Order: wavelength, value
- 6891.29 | 23.13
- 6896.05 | 23.85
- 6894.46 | 23.6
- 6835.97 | 22.71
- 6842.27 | 23.18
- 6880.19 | 23.69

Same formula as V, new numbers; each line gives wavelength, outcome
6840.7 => 23.04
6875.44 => 23.86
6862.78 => 23.33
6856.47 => 23.32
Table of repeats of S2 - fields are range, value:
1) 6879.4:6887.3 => 23.4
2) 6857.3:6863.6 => 23.3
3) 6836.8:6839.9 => 22.9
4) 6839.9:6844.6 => 23.1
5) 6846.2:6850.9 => 23.4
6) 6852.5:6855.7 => 23.3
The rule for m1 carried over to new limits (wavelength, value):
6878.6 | 23.75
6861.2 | 23.35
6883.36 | 23.45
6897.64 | 24.05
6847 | 23.45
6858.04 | 23.35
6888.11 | 23.03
